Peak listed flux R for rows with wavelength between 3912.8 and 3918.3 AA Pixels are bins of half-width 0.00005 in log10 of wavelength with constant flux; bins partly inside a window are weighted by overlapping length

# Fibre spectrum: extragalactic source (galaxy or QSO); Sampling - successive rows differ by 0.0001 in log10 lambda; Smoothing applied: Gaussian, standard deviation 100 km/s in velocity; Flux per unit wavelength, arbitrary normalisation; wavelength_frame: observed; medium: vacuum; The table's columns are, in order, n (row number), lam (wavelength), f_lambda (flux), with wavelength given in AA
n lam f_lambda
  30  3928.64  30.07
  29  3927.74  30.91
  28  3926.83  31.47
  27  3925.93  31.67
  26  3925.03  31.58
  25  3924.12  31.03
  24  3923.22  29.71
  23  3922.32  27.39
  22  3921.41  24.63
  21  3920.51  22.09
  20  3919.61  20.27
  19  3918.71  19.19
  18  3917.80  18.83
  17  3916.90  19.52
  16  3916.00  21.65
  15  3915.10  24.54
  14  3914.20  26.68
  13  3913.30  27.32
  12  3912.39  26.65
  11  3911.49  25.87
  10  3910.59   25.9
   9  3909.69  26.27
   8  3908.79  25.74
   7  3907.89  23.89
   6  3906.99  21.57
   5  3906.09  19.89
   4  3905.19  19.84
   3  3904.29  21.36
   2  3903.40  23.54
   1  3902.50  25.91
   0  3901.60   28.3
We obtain 27.32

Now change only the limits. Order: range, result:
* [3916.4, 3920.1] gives 20.27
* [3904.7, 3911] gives 26.27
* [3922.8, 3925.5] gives 31.58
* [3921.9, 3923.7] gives 29.71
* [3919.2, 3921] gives 22.09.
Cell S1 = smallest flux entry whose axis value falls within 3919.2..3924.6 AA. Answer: 20.27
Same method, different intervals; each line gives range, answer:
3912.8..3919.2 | 18.83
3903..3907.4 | 19.84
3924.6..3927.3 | 31.47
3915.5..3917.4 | 19.52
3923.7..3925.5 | 31.03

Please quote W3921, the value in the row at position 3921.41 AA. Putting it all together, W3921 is 24.63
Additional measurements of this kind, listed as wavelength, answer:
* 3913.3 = 27.32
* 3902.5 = 25.91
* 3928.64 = 30.07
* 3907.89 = 23.89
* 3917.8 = 18.83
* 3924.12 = 31.03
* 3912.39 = 26.65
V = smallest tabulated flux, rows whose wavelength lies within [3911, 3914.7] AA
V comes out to 25.87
